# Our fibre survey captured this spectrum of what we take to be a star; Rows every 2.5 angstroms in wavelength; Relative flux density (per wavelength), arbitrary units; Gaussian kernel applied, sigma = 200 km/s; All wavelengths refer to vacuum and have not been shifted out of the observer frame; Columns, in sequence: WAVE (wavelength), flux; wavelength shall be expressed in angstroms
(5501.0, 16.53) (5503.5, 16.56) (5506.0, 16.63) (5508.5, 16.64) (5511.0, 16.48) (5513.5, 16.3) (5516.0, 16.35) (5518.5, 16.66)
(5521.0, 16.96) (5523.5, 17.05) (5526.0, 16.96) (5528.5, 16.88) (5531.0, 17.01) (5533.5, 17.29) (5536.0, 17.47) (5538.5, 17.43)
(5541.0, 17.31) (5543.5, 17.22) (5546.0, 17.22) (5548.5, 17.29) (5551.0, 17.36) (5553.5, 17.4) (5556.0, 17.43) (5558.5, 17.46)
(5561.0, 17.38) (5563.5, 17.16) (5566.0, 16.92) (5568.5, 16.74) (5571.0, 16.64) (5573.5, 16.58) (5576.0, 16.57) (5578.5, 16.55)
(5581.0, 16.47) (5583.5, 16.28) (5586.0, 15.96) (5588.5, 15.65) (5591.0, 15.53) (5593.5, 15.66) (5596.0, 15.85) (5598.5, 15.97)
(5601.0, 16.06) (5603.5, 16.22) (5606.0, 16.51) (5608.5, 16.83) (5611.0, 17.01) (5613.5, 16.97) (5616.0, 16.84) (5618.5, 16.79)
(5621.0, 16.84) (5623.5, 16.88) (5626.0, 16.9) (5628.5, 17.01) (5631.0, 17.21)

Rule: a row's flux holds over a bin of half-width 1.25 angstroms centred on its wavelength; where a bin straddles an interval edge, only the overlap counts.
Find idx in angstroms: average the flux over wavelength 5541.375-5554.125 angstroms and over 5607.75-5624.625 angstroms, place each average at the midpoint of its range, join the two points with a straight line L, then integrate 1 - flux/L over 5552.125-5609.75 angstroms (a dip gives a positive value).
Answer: 2.0 angstroms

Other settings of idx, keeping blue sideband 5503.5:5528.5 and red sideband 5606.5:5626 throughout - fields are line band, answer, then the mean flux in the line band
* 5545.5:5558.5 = -0.5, 17.4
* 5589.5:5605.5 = 0.9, 15.9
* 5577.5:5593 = 0.7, 16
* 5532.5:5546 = -0.5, 17.3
